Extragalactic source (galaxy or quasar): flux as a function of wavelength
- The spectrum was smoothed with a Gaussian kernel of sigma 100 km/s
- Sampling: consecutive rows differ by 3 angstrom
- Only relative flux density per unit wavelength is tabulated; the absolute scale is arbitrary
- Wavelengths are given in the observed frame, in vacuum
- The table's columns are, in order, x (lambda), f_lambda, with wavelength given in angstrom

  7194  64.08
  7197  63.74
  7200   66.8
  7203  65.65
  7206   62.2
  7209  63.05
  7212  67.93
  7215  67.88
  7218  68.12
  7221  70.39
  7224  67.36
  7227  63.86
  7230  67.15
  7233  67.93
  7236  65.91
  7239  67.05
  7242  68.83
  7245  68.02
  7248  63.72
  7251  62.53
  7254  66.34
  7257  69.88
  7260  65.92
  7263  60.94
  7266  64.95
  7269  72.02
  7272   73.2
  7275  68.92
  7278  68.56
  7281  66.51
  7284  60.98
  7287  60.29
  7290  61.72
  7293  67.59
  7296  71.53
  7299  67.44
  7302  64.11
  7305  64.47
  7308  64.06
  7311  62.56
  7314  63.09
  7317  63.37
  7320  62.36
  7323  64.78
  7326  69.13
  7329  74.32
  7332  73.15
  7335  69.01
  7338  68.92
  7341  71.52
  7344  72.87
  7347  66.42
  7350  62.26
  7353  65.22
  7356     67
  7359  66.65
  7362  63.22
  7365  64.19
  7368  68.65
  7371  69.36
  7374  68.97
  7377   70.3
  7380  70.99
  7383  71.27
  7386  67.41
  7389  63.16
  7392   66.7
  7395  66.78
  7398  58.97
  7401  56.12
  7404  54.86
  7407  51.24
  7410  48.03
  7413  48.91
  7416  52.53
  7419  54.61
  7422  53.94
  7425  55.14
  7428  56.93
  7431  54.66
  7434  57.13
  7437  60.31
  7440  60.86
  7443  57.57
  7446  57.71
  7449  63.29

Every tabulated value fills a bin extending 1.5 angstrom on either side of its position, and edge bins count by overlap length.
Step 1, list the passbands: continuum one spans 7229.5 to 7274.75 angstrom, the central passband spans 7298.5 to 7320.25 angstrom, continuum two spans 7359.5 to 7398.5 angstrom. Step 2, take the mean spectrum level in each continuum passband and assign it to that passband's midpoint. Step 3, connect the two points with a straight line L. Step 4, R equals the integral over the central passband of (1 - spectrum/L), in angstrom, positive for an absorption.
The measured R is 1.0 angstrom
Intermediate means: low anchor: 67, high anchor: 67.1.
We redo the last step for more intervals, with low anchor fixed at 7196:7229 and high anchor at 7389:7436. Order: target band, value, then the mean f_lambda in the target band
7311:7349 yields -4.89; 67.9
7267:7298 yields -2.22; 67.1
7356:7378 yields -3.36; 67.2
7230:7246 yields -0.65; 67.5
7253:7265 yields -0.36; 65.7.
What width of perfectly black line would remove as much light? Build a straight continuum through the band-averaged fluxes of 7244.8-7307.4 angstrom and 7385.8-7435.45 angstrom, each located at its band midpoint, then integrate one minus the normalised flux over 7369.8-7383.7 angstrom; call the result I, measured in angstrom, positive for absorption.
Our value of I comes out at -2.62 angstrom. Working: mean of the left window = 66.1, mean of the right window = 56.6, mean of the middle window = 70.1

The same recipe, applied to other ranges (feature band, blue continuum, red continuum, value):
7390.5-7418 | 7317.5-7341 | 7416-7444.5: 1.7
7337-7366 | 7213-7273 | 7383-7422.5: -2.9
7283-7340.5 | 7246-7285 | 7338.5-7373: 0.7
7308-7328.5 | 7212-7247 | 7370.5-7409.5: 0.2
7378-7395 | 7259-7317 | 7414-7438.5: -2.7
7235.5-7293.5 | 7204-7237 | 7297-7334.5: 0.2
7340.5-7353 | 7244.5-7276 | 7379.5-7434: -1.2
